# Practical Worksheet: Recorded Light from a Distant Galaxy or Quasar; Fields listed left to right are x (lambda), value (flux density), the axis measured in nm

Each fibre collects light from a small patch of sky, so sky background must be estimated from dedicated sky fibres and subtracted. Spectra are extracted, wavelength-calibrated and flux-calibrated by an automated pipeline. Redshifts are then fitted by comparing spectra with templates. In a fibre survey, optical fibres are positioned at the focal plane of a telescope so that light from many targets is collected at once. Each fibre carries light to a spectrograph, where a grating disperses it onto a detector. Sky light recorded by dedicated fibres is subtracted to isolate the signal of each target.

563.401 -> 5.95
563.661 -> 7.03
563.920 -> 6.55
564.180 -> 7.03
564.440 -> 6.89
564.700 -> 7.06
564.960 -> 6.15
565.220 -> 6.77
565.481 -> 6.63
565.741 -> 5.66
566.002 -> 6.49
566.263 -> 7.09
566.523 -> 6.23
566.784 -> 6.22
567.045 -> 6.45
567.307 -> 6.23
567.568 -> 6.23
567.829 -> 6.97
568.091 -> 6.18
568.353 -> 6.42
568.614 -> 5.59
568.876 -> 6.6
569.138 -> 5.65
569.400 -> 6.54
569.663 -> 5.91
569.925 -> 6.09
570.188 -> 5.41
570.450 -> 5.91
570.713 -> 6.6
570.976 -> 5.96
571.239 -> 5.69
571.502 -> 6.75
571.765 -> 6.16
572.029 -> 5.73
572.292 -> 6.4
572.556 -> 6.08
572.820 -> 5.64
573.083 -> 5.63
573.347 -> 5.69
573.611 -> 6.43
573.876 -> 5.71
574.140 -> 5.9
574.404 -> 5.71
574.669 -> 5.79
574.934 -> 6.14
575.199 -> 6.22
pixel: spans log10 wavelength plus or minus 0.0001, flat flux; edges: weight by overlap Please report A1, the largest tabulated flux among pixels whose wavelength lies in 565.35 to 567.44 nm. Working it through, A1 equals 7.09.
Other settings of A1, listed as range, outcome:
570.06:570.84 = 6.6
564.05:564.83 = 7.06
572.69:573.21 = 5.64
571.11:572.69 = 6.75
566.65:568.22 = 6.97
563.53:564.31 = 7.03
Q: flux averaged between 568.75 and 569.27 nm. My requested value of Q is 6.12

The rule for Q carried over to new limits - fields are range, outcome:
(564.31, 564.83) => 6.98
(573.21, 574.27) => 5.93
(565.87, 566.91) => 6.51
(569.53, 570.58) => 5.83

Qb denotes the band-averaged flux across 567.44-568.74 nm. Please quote 6.28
